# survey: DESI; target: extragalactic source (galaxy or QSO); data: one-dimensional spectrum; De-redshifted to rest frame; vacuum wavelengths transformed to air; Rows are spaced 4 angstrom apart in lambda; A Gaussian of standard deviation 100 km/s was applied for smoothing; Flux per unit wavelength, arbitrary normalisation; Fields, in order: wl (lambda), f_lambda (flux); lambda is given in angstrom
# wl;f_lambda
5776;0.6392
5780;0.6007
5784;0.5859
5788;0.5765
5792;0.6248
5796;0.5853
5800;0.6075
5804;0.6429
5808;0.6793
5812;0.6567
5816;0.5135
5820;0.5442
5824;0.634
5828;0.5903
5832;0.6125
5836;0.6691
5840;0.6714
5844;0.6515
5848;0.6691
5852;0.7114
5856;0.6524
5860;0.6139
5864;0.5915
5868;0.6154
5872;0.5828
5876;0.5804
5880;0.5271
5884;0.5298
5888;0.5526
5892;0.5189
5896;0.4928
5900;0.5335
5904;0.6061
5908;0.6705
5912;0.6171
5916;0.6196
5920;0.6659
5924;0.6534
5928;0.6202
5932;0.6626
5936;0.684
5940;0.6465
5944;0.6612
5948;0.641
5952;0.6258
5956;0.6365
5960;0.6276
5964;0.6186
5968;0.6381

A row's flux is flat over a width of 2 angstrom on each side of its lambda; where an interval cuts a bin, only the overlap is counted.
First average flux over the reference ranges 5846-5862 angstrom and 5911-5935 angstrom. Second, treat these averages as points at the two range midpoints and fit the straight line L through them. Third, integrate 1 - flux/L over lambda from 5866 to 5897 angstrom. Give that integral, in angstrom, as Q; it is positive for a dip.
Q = 4.9 angstrom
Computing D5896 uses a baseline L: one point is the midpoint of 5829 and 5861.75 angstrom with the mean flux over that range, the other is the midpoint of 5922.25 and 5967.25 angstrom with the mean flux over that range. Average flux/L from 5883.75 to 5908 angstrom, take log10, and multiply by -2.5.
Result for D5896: 0.18 mag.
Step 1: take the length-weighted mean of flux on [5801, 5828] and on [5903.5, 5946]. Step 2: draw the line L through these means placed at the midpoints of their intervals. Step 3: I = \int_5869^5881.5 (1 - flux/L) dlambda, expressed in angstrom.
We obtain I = 1.2 angstrom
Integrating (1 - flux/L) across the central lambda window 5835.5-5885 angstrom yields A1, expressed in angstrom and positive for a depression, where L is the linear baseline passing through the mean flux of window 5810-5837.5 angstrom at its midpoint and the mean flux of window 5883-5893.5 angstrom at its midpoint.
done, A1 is -4.9 angstrom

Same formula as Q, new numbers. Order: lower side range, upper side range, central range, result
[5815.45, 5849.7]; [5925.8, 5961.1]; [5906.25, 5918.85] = 0.0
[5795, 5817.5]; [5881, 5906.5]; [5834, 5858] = -3.6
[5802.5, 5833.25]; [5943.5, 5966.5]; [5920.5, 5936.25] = -0.6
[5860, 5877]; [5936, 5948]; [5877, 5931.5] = 3.4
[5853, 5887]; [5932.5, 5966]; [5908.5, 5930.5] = -0.5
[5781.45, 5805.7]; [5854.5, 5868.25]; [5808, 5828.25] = 0.4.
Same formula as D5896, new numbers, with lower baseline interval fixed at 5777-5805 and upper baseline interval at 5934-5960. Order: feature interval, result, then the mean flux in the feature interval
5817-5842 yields 0.00 mag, 0.616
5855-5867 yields 0.01 mag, 0.616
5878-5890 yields 0.17 mag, 0.537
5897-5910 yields 0.07 mag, 0.595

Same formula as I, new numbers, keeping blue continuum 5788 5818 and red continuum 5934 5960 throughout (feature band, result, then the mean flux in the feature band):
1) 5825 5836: 0.1 angstrom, 0.617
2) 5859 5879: 1.2 angstrom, 0.592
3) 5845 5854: -0.9 angstrom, 0.686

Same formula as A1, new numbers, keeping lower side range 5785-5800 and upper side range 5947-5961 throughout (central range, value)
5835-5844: -0.9 angstrom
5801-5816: -0.9 angstrom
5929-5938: -0.6 angstrom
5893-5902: 1.5 angstrom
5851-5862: -0.8 angstrom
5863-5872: 0.2 angstrom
